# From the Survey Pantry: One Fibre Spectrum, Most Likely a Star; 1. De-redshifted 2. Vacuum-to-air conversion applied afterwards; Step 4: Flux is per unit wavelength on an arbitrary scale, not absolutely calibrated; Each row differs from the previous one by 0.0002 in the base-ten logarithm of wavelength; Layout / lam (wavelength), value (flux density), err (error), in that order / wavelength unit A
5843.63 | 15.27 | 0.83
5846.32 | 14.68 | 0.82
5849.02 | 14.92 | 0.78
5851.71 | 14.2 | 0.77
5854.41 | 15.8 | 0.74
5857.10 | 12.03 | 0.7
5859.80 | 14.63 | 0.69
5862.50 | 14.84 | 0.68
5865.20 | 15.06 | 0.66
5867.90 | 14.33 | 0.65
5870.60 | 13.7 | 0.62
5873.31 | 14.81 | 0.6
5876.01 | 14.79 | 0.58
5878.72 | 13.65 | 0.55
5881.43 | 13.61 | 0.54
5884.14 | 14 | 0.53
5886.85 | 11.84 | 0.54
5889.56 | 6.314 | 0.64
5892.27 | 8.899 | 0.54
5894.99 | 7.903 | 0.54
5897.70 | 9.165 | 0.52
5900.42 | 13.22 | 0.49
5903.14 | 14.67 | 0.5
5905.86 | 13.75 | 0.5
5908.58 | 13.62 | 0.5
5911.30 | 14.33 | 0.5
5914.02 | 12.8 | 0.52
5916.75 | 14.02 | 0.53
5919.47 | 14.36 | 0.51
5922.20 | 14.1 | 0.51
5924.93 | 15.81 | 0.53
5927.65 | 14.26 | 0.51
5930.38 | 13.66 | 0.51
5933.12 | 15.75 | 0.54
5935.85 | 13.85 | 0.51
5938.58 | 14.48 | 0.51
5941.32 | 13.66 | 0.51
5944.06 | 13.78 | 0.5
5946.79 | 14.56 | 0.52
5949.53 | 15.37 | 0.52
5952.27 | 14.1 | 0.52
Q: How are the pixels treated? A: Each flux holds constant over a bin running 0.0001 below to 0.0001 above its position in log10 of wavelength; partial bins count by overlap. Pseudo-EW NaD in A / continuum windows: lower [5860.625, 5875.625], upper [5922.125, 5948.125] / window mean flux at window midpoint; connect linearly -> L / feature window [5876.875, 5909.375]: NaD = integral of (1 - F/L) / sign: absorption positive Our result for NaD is 6.2 A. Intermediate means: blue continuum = 14.6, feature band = 11.7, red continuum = 14.4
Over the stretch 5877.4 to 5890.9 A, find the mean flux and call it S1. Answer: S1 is 11.9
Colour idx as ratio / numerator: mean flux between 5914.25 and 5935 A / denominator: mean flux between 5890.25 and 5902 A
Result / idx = 1.5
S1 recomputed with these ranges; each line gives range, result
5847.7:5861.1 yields 14.3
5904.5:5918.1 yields 13.7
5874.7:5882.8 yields 14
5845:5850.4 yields 14.8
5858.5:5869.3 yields 14.7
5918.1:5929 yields 14.6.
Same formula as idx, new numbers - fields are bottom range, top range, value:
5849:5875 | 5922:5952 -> 1.00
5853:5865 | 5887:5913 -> 0.79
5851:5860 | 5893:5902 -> 0.72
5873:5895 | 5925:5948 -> 1.21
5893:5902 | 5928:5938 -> 1.42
